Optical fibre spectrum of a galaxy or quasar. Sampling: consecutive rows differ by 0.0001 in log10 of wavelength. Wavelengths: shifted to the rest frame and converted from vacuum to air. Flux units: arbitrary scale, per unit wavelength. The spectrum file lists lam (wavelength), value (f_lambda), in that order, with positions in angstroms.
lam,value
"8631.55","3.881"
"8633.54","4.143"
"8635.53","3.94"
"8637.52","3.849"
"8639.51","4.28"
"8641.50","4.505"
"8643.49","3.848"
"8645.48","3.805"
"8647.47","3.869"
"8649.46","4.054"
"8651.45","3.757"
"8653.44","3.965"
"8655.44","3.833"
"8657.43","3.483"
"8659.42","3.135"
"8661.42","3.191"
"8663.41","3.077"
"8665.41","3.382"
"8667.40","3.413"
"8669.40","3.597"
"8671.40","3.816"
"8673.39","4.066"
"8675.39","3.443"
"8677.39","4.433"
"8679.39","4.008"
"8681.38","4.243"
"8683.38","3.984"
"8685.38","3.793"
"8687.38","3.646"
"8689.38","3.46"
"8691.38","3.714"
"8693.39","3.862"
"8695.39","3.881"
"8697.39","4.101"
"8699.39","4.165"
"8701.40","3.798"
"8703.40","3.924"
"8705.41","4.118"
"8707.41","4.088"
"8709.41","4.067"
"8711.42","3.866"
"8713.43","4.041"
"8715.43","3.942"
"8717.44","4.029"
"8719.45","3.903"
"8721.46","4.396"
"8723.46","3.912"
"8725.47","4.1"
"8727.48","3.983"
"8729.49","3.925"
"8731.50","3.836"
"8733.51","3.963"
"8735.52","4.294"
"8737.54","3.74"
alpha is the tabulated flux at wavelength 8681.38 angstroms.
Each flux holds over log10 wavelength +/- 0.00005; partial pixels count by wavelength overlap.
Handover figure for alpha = 4.243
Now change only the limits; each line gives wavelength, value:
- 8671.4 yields 3.816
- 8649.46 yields 4.054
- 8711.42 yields 3.866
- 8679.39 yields 4.008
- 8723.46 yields 3.912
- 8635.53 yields 3.94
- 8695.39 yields 3.881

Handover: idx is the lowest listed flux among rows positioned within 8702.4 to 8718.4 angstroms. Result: 3.866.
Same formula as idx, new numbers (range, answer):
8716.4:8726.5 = 3.903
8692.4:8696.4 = 3.862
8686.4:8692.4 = 3.46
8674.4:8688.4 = 3.443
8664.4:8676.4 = 3.382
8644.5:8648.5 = 3.805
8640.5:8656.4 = 3.757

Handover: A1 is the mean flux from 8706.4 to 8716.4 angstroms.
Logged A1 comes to 4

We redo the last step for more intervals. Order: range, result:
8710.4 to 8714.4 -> 3.94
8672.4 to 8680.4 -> 3.99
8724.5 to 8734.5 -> 3.96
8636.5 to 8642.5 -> 4.21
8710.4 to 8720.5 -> 3.95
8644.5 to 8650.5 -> 3.91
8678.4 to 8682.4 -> 4.13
